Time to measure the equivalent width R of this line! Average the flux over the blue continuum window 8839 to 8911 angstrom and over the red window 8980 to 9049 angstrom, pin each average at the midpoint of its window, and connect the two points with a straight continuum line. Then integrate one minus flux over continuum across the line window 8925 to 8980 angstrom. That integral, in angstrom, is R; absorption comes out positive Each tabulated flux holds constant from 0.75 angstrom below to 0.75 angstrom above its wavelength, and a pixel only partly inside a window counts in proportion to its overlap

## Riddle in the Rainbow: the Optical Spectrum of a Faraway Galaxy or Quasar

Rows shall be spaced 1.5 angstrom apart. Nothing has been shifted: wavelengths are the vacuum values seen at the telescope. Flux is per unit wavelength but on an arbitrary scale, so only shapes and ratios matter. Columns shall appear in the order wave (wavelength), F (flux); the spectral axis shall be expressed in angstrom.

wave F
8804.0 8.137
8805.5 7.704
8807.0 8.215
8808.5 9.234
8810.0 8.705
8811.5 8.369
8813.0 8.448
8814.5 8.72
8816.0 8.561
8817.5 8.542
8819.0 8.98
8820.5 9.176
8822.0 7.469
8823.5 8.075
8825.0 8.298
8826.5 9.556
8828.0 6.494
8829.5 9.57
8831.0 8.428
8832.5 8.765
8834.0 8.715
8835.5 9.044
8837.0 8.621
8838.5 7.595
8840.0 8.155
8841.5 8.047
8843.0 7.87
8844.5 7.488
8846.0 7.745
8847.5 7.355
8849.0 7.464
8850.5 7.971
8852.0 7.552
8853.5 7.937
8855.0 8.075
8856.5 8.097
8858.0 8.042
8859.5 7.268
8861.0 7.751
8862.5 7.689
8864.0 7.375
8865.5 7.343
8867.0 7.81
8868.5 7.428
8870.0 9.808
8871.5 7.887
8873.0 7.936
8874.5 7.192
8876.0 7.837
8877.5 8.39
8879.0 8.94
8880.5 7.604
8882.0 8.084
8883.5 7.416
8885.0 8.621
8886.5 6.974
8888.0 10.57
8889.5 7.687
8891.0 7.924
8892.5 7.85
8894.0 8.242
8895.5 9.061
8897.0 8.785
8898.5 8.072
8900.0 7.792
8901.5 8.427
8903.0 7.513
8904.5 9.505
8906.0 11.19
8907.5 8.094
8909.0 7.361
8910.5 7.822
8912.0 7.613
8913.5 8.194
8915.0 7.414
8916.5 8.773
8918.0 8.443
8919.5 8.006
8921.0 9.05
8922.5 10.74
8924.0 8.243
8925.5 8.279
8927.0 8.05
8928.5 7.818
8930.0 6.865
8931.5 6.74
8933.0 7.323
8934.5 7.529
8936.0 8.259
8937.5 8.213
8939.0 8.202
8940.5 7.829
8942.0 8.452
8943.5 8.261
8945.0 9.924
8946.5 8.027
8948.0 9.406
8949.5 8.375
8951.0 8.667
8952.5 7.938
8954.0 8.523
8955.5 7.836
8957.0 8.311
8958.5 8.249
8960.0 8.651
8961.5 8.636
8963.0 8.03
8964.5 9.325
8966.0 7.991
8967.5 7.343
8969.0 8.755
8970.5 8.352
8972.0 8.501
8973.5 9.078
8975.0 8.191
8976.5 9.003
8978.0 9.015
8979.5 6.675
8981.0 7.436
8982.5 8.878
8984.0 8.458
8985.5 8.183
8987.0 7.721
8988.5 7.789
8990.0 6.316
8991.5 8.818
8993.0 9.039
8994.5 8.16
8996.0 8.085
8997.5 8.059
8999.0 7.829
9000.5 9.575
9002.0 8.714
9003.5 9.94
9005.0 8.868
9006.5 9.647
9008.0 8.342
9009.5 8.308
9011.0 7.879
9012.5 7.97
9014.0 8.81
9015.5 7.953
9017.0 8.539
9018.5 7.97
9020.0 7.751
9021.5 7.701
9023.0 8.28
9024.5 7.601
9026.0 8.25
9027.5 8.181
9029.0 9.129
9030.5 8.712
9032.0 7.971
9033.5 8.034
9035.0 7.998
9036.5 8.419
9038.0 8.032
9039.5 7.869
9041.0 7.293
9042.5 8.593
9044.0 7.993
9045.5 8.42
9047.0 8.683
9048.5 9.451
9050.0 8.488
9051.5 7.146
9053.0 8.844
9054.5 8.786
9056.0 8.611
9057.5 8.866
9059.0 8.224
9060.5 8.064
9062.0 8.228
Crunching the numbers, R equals -0.4 angstrom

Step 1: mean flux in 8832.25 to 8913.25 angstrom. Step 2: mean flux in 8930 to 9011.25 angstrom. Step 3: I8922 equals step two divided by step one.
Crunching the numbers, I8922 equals 1.03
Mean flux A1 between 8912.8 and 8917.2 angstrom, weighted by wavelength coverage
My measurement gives 8.12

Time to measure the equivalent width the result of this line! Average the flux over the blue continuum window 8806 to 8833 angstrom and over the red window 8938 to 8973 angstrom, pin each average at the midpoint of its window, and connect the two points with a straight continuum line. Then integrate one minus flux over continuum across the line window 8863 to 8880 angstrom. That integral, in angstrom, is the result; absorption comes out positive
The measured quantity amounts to 1.0 angstrom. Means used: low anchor 8.52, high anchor 8.42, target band 7.98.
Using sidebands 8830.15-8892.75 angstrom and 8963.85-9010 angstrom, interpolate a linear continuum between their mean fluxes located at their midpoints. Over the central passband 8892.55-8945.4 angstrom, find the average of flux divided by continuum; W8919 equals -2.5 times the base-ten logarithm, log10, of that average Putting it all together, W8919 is -0.01 mag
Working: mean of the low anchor 8.01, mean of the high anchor 8.4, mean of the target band 8.27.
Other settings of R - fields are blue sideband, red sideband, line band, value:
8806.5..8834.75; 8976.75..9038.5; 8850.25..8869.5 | 1.7 angstrom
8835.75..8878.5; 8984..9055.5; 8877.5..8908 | -1.7 angstrom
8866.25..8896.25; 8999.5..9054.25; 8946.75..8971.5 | -0.4 angstrom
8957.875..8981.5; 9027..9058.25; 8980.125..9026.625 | 0.4 angstrom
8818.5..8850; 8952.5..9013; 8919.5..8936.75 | 0.5 angstrom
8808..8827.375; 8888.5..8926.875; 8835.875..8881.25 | 3.4 angstrom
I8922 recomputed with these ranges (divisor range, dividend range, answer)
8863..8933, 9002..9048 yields 1.02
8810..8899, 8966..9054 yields 1.02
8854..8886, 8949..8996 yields 1.04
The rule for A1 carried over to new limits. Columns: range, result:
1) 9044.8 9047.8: 8.57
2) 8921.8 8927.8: 8.8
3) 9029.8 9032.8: 8.33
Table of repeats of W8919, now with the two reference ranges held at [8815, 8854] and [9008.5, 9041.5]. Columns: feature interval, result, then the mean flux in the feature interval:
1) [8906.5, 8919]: 0.020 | 8.03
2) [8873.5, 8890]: 0.009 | 8.12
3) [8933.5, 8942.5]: 0.016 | 8.05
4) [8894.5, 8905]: -0.031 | 8.42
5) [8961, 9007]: -0.032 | 8.39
